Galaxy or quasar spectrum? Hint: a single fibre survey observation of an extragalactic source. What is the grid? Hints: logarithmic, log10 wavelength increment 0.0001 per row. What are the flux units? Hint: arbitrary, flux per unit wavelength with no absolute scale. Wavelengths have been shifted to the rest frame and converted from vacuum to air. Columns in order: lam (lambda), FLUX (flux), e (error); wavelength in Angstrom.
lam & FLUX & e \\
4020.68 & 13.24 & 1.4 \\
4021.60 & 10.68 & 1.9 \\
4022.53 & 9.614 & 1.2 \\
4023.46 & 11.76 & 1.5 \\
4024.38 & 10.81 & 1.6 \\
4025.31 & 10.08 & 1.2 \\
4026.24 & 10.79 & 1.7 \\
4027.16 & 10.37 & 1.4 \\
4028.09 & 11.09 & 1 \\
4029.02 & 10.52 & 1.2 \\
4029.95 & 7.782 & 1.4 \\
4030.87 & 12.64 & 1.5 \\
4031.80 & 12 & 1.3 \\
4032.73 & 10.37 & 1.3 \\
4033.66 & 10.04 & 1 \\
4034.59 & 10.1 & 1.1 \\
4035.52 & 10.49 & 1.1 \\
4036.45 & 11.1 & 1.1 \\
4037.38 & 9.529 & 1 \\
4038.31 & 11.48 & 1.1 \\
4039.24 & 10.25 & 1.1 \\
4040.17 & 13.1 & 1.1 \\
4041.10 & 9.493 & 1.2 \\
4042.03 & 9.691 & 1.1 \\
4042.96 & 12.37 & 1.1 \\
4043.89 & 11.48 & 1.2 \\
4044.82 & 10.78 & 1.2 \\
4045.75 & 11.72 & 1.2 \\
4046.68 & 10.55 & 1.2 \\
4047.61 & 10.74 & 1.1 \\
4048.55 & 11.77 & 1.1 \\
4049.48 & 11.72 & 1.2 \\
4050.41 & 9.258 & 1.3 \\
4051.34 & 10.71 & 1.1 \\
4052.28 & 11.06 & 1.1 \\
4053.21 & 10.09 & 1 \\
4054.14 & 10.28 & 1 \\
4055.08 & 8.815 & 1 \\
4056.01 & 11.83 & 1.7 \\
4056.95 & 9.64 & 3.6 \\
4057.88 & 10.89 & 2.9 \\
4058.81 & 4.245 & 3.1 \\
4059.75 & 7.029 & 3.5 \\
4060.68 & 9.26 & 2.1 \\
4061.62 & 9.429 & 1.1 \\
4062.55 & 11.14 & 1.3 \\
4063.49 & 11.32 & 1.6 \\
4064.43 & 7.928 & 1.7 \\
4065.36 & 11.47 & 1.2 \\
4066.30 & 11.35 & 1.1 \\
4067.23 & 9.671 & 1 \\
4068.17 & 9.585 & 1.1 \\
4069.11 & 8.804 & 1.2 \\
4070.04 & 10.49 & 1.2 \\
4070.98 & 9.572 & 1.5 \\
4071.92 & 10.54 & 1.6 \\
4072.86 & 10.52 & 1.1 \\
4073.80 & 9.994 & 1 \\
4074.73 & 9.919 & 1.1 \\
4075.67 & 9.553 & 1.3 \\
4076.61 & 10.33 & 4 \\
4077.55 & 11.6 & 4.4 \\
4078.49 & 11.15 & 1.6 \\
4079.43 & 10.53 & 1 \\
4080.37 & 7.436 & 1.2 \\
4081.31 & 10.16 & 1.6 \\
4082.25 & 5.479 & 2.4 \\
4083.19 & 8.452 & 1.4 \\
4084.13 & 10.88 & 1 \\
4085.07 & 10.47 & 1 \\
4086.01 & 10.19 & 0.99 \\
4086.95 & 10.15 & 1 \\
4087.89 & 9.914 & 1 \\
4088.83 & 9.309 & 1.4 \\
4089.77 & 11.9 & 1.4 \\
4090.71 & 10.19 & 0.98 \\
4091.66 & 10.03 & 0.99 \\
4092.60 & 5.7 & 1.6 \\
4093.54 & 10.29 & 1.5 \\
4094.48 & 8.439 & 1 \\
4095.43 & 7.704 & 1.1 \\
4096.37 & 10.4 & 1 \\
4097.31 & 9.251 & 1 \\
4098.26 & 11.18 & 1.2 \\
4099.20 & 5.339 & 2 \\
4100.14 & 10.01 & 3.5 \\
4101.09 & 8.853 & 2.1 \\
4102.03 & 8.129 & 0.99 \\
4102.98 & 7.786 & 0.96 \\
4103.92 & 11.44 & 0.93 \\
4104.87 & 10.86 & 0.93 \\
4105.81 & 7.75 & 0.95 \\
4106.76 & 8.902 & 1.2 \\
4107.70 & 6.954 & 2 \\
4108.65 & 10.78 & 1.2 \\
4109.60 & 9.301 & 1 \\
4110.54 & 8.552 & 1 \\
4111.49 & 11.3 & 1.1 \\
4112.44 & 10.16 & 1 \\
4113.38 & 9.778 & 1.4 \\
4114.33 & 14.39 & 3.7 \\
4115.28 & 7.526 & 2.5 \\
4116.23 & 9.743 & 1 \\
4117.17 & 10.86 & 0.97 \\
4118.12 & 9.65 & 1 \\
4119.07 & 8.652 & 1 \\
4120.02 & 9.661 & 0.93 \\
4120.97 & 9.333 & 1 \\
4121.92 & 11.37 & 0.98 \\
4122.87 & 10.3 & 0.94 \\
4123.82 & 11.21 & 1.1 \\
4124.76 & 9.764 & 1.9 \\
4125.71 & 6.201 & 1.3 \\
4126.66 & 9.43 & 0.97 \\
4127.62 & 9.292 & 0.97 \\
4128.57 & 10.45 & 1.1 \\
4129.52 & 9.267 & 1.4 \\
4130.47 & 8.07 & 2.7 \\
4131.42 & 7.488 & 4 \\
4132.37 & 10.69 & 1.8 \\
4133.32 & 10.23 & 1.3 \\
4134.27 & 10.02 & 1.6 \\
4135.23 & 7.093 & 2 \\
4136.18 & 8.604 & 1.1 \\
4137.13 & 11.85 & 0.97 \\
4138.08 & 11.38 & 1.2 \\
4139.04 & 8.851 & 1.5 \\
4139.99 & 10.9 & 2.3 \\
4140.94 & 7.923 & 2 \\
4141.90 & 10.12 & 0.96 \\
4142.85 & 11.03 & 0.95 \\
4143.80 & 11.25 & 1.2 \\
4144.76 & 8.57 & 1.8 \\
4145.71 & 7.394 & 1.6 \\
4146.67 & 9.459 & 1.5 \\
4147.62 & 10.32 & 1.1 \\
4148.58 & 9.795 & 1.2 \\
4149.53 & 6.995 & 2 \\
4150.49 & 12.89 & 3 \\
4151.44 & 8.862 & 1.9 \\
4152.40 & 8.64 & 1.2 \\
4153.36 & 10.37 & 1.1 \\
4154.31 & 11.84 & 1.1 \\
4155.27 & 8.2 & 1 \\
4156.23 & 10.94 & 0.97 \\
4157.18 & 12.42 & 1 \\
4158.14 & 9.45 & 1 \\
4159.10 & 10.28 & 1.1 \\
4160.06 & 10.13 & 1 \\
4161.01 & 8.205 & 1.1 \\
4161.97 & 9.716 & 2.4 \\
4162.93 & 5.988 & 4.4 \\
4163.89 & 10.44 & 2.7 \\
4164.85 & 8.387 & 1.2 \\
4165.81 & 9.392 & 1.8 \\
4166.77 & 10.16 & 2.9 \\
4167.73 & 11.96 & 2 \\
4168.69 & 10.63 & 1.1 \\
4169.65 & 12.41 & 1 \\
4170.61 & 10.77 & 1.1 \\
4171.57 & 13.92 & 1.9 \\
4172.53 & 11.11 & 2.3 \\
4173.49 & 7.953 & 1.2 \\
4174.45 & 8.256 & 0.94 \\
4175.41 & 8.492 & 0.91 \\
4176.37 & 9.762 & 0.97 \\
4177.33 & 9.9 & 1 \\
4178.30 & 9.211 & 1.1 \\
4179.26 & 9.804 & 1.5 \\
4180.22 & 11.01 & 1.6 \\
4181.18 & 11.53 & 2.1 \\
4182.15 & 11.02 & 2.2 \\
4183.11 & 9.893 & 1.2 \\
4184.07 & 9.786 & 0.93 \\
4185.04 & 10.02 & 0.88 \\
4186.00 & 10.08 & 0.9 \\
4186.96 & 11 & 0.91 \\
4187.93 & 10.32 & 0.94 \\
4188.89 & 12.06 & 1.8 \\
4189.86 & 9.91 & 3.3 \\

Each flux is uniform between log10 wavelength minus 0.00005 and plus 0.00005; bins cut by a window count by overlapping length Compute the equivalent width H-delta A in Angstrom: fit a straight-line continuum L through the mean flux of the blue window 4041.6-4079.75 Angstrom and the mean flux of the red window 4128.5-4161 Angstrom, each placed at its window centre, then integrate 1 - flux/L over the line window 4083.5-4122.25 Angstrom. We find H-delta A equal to 1.5 Angstrom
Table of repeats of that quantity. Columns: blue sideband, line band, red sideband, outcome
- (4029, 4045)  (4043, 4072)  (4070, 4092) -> 0.7 Angstrom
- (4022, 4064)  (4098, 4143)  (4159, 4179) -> 2.4 Angstrom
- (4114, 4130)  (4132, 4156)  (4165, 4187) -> 0.6 Angstrom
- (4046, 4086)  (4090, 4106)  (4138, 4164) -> 1.2 Angstrom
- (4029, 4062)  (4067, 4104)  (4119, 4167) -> 1.9 Angstrom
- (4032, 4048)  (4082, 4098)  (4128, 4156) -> 1.3 Angstrom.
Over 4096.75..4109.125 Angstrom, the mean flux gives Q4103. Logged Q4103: 9.03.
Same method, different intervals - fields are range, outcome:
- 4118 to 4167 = 9.59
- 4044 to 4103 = 9.75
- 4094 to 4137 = 9.4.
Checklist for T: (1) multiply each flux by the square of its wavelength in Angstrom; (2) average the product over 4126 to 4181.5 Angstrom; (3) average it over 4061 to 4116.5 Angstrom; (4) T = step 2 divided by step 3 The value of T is 1.0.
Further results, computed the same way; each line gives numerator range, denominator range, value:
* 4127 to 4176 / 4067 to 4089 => 1.04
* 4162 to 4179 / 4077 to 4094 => 1.07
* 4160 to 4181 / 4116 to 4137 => 1.07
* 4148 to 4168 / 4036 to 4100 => 1.02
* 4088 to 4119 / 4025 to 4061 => 0.94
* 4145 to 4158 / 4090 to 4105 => 1.11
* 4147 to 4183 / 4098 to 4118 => 1.09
